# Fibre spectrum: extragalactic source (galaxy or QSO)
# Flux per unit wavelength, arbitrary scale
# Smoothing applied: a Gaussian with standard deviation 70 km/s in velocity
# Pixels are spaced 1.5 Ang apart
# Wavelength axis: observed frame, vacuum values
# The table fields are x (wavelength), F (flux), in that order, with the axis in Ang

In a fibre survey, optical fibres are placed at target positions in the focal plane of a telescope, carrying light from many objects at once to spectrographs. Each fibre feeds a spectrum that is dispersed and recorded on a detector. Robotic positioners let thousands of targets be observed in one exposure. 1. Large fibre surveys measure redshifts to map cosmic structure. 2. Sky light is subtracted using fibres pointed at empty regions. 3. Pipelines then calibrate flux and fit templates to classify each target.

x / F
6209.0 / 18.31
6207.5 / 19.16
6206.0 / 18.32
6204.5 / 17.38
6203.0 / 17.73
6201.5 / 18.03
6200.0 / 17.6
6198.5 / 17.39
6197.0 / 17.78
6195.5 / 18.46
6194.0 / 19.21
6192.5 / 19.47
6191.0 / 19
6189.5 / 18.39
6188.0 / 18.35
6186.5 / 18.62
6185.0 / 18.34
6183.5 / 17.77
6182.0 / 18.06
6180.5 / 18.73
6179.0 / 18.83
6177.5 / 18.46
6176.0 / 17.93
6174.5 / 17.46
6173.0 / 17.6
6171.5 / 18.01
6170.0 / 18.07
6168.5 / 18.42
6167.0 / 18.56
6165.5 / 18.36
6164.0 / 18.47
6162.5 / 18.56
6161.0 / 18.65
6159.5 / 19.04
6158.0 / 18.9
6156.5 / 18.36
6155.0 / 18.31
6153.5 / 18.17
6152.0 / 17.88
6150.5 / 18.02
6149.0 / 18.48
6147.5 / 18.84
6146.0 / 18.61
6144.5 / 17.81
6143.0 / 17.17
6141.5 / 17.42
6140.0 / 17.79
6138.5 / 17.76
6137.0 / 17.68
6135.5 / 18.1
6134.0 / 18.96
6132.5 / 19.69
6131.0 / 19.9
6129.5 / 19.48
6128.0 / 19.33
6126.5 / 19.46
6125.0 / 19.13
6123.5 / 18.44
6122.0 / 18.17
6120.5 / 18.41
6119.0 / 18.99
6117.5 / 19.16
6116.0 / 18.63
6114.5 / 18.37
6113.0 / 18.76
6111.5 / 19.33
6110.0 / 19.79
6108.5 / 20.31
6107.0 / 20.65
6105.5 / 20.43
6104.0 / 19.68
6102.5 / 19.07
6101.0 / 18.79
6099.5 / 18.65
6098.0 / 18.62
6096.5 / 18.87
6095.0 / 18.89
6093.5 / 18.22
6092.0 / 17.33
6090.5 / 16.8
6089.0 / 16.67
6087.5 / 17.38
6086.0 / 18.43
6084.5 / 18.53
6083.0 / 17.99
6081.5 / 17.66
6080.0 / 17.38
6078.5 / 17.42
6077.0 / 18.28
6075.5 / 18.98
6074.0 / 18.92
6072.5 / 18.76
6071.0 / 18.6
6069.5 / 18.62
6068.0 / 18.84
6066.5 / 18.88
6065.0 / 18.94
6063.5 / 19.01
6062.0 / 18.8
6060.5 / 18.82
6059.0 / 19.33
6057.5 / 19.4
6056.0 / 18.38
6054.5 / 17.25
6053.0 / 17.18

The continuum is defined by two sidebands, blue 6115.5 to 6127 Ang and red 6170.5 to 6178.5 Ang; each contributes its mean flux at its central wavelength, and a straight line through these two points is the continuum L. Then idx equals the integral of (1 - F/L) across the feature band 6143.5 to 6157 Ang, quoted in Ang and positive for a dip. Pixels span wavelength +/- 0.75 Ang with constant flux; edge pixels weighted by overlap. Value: 0.0 Ang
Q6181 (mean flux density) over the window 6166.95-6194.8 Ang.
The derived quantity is 18.4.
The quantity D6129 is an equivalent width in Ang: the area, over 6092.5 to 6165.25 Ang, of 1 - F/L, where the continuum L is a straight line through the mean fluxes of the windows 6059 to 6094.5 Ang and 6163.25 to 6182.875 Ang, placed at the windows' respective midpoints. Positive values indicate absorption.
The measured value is -2.0 Ang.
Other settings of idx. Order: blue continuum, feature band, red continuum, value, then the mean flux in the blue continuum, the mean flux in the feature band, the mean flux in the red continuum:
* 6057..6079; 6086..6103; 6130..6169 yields 0.5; 18.8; 18.1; 18.4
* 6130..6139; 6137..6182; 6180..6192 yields 0.9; 18.7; 18.2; 18.4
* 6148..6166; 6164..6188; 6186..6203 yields 0.2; 18.4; 18.2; 18.4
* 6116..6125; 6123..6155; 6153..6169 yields 0.2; 18.7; 18.5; 18.5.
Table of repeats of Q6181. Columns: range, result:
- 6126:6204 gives 18.4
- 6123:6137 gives 19.1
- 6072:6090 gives 18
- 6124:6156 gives 18.5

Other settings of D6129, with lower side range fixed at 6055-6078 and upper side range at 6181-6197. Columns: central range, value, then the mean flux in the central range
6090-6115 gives -0.4 Ang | 19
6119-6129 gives -0.1 Ang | 18.9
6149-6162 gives 0.1 Ang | 18.4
